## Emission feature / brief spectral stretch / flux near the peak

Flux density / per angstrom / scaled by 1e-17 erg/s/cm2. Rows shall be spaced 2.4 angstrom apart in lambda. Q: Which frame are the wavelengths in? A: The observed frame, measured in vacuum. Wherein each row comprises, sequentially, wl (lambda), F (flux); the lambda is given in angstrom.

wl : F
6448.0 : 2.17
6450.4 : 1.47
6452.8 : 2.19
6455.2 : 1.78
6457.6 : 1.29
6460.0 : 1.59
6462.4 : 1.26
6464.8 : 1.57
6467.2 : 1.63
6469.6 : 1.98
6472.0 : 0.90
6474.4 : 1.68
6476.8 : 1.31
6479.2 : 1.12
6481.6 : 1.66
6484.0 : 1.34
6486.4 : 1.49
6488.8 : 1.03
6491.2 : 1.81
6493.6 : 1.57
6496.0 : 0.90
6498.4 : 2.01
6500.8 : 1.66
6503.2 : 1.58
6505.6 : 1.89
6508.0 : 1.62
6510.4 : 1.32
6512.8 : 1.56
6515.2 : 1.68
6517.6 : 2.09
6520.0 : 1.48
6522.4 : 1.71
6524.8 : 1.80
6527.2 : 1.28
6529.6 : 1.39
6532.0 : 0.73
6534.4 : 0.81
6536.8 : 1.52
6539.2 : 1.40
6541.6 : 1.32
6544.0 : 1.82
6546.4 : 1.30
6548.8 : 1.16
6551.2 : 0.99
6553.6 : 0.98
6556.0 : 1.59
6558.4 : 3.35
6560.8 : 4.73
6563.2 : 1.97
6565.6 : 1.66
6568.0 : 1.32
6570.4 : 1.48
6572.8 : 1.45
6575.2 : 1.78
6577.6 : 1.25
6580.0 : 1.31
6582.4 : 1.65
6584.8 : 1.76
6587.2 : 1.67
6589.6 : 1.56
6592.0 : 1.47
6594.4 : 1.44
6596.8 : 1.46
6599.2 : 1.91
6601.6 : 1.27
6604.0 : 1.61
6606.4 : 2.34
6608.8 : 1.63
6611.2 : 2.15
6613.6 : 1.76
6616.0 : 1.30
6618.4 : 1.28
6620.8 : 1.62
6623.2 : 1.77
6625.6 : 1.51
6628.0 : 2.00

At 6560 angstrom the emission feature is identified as Hbeta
